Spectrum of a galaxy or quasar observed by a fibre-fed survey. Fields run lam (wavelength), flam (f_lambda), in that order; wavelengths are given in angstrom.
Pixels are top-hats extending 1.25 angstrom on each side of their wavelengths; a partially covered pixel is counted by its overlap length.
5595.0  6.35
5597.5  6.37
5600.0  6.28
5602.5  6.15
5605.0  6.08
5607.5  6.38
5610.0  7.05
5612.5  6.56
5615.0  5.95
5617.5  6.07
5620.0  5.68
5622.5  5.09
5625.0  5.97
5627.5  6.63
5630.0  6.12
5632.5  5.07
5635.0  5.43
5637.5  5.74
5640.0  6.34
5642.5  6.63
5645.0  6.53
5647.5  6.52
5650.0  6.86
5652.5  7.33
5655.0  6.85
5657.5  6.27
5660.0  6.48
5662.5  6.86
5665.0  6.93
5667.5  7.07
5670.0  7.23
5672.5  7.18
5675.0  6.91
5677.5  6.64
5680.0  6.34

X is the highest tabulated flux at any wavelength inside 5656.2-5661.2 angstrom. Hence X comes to 6.48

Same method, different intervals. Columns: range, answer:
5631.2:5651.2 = 6.86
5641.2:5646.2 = 6.63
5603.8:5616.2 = 7.05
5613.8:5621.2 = 6.07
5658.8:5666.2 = 6.93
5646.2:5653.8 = 7.33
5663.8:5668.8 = 7.07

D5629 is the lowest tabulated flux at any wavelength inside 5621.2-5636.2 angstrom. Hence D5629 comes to 5.07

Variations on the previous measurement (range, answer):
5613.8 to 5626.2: 5.09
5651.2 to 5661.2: 6.27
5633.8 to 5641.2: 5.43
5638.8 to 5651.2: 6.34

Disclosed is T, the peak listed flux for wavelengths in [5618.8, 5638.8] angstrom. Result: 6.63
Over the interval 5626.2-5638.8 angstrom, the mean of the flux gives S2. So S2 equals 5.8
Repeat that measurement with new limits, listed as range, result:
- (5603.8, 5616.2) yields 6.41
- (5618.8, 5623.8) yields 5.39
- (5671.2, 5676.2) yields 7.05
